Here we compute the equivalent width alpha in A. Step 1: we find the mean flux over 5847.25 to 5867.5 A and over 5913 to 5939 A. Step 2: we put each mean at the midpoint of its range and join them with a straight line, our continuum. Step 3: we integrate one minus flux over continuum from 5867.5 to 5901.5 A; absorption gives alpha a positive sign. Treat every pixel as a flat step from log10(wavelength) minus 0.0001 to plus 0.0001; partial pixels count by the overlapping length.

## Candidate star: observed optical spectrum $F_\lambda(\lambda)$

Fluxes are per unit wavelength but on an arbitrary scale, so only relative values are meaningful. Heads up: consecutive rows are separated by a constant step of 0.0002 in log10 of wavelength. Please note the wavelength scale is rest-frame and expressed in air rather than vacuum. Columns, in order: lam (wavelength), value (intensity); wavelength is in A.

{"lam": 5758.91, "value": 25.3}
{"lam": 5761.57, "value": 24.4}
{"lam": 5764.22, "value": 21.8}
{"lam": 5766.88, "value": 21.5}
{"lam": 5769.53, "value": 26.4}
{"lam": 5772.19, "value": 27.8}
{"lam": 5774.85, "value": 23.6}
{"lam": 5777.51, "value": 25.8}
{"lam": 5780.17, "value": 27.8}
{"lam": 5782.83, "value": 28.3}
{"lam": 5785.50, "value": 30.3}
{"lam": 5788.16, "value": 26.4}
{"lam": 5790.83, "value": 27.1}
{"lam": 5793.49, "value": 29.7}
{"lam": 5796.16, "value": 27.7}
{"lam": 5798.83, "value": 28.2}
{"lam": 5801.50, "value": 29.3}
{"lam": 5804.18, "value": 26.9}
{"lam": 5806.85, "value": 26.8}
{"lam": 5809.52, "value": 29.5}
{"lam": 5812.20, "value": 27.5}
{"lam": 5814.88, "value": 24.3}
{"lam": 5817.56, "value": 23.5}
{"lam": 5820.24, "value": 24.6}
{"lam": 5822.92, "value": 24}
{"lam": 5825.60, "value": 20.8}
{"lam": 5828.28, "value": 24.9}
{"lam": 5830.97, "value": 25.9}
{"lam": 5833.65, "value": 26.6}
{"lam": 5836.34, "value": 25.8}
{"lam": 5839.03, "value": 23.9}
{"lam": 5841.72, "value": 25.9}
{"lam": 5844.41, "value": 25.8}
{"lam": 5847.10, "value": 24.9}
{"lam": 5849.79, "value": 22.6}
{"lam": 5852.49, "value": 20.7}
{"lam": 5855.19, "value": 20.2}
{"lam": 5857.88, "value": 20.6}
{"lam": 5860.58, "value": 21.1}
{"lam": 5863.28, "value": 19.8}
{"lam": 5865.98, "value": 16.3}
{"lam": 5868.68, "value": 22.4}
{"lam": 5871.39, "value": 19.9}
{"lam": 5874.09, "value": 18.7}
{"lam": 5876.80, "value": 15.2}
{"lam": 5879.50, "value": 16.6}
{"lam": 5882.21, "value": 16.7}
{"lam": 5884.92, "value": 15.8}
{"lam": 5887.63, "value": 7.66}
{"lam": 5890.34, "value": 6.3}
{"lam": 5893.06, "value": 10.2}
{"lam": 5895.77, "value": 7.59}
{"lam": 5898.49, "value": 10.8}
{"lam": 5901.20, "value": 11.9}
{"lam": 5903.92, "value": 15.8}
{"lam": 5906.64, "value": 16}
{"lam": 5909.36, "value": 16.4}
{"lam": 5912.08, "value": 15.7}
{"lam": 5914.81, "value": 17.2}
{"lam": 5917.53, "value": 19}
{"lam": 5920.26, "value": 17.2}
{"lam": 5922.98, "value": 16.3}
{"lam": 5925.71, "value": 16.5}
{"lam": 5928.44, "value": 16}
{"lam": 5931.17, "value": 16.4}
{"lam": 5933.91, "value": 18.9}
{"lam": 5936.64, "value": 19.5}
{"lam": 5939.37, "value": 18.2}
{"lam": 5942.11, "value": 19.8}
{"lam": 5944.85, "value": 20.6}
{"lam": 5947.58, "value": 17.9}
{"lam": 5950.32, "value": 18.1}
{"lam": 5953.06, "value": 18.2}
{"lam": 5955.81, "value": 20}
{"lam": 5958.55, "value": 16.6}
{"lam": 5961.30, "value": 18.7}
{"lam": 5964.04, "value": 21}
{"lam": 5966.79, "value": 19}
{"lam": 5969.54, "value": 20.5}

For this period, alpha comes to 9.8 A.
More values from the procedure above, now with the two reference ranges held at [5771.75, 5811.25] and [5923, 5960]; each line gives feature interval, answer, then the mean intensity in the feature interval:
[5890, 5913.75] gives 9.2 A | 12.6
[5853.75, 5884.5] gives 5.4 A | 18.8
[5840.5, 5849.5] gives -0.3 A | 25.2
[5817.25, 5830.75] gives 1.0 A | 23.8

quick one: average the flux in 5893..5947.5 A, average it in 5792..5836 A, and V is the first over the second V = 0.6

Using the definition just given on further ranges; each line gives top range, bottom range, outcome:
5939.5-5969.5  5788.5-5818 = 0.69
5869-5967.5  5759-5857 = 0.64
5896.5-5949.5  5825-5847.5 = 0.67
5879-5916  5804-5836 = 0.52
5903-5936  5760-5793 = 0.65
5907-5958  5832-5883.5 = 0.84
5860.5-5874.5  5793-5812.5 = 0.70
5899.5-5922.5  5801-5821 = 0.61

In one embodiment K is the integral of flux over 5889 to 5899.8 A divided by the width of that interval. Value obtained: 8.71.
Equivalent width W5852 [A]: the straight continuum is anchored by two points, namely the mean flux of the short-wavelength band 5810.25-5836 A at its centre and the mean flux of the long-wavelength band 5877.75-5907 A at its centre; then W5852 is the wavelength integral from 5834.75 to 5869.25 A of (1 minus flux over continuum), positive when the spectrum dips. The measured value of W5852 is -4.8 A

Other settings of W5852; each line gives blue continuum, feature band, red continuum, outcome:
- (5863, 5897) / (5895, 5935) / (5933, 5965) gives 3.3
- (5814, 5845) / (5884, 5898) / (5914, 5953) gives 7.7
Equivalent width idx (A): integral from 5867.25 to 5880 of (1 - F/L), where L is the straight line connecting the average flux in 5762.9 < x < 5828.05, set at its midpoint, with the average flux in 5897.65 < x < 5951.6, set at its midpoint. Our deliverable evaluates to 1.2 A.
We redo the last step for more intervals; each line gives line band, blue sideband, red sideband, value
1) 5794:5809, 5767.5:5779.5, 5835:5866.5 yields -2.1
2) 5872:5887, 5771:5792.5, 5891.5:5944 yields 2.1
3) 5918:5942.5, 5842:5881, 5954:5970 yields 2.5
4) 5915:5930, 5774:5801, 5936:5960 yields 2.3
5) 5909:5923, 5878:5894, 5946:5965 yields -1.9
